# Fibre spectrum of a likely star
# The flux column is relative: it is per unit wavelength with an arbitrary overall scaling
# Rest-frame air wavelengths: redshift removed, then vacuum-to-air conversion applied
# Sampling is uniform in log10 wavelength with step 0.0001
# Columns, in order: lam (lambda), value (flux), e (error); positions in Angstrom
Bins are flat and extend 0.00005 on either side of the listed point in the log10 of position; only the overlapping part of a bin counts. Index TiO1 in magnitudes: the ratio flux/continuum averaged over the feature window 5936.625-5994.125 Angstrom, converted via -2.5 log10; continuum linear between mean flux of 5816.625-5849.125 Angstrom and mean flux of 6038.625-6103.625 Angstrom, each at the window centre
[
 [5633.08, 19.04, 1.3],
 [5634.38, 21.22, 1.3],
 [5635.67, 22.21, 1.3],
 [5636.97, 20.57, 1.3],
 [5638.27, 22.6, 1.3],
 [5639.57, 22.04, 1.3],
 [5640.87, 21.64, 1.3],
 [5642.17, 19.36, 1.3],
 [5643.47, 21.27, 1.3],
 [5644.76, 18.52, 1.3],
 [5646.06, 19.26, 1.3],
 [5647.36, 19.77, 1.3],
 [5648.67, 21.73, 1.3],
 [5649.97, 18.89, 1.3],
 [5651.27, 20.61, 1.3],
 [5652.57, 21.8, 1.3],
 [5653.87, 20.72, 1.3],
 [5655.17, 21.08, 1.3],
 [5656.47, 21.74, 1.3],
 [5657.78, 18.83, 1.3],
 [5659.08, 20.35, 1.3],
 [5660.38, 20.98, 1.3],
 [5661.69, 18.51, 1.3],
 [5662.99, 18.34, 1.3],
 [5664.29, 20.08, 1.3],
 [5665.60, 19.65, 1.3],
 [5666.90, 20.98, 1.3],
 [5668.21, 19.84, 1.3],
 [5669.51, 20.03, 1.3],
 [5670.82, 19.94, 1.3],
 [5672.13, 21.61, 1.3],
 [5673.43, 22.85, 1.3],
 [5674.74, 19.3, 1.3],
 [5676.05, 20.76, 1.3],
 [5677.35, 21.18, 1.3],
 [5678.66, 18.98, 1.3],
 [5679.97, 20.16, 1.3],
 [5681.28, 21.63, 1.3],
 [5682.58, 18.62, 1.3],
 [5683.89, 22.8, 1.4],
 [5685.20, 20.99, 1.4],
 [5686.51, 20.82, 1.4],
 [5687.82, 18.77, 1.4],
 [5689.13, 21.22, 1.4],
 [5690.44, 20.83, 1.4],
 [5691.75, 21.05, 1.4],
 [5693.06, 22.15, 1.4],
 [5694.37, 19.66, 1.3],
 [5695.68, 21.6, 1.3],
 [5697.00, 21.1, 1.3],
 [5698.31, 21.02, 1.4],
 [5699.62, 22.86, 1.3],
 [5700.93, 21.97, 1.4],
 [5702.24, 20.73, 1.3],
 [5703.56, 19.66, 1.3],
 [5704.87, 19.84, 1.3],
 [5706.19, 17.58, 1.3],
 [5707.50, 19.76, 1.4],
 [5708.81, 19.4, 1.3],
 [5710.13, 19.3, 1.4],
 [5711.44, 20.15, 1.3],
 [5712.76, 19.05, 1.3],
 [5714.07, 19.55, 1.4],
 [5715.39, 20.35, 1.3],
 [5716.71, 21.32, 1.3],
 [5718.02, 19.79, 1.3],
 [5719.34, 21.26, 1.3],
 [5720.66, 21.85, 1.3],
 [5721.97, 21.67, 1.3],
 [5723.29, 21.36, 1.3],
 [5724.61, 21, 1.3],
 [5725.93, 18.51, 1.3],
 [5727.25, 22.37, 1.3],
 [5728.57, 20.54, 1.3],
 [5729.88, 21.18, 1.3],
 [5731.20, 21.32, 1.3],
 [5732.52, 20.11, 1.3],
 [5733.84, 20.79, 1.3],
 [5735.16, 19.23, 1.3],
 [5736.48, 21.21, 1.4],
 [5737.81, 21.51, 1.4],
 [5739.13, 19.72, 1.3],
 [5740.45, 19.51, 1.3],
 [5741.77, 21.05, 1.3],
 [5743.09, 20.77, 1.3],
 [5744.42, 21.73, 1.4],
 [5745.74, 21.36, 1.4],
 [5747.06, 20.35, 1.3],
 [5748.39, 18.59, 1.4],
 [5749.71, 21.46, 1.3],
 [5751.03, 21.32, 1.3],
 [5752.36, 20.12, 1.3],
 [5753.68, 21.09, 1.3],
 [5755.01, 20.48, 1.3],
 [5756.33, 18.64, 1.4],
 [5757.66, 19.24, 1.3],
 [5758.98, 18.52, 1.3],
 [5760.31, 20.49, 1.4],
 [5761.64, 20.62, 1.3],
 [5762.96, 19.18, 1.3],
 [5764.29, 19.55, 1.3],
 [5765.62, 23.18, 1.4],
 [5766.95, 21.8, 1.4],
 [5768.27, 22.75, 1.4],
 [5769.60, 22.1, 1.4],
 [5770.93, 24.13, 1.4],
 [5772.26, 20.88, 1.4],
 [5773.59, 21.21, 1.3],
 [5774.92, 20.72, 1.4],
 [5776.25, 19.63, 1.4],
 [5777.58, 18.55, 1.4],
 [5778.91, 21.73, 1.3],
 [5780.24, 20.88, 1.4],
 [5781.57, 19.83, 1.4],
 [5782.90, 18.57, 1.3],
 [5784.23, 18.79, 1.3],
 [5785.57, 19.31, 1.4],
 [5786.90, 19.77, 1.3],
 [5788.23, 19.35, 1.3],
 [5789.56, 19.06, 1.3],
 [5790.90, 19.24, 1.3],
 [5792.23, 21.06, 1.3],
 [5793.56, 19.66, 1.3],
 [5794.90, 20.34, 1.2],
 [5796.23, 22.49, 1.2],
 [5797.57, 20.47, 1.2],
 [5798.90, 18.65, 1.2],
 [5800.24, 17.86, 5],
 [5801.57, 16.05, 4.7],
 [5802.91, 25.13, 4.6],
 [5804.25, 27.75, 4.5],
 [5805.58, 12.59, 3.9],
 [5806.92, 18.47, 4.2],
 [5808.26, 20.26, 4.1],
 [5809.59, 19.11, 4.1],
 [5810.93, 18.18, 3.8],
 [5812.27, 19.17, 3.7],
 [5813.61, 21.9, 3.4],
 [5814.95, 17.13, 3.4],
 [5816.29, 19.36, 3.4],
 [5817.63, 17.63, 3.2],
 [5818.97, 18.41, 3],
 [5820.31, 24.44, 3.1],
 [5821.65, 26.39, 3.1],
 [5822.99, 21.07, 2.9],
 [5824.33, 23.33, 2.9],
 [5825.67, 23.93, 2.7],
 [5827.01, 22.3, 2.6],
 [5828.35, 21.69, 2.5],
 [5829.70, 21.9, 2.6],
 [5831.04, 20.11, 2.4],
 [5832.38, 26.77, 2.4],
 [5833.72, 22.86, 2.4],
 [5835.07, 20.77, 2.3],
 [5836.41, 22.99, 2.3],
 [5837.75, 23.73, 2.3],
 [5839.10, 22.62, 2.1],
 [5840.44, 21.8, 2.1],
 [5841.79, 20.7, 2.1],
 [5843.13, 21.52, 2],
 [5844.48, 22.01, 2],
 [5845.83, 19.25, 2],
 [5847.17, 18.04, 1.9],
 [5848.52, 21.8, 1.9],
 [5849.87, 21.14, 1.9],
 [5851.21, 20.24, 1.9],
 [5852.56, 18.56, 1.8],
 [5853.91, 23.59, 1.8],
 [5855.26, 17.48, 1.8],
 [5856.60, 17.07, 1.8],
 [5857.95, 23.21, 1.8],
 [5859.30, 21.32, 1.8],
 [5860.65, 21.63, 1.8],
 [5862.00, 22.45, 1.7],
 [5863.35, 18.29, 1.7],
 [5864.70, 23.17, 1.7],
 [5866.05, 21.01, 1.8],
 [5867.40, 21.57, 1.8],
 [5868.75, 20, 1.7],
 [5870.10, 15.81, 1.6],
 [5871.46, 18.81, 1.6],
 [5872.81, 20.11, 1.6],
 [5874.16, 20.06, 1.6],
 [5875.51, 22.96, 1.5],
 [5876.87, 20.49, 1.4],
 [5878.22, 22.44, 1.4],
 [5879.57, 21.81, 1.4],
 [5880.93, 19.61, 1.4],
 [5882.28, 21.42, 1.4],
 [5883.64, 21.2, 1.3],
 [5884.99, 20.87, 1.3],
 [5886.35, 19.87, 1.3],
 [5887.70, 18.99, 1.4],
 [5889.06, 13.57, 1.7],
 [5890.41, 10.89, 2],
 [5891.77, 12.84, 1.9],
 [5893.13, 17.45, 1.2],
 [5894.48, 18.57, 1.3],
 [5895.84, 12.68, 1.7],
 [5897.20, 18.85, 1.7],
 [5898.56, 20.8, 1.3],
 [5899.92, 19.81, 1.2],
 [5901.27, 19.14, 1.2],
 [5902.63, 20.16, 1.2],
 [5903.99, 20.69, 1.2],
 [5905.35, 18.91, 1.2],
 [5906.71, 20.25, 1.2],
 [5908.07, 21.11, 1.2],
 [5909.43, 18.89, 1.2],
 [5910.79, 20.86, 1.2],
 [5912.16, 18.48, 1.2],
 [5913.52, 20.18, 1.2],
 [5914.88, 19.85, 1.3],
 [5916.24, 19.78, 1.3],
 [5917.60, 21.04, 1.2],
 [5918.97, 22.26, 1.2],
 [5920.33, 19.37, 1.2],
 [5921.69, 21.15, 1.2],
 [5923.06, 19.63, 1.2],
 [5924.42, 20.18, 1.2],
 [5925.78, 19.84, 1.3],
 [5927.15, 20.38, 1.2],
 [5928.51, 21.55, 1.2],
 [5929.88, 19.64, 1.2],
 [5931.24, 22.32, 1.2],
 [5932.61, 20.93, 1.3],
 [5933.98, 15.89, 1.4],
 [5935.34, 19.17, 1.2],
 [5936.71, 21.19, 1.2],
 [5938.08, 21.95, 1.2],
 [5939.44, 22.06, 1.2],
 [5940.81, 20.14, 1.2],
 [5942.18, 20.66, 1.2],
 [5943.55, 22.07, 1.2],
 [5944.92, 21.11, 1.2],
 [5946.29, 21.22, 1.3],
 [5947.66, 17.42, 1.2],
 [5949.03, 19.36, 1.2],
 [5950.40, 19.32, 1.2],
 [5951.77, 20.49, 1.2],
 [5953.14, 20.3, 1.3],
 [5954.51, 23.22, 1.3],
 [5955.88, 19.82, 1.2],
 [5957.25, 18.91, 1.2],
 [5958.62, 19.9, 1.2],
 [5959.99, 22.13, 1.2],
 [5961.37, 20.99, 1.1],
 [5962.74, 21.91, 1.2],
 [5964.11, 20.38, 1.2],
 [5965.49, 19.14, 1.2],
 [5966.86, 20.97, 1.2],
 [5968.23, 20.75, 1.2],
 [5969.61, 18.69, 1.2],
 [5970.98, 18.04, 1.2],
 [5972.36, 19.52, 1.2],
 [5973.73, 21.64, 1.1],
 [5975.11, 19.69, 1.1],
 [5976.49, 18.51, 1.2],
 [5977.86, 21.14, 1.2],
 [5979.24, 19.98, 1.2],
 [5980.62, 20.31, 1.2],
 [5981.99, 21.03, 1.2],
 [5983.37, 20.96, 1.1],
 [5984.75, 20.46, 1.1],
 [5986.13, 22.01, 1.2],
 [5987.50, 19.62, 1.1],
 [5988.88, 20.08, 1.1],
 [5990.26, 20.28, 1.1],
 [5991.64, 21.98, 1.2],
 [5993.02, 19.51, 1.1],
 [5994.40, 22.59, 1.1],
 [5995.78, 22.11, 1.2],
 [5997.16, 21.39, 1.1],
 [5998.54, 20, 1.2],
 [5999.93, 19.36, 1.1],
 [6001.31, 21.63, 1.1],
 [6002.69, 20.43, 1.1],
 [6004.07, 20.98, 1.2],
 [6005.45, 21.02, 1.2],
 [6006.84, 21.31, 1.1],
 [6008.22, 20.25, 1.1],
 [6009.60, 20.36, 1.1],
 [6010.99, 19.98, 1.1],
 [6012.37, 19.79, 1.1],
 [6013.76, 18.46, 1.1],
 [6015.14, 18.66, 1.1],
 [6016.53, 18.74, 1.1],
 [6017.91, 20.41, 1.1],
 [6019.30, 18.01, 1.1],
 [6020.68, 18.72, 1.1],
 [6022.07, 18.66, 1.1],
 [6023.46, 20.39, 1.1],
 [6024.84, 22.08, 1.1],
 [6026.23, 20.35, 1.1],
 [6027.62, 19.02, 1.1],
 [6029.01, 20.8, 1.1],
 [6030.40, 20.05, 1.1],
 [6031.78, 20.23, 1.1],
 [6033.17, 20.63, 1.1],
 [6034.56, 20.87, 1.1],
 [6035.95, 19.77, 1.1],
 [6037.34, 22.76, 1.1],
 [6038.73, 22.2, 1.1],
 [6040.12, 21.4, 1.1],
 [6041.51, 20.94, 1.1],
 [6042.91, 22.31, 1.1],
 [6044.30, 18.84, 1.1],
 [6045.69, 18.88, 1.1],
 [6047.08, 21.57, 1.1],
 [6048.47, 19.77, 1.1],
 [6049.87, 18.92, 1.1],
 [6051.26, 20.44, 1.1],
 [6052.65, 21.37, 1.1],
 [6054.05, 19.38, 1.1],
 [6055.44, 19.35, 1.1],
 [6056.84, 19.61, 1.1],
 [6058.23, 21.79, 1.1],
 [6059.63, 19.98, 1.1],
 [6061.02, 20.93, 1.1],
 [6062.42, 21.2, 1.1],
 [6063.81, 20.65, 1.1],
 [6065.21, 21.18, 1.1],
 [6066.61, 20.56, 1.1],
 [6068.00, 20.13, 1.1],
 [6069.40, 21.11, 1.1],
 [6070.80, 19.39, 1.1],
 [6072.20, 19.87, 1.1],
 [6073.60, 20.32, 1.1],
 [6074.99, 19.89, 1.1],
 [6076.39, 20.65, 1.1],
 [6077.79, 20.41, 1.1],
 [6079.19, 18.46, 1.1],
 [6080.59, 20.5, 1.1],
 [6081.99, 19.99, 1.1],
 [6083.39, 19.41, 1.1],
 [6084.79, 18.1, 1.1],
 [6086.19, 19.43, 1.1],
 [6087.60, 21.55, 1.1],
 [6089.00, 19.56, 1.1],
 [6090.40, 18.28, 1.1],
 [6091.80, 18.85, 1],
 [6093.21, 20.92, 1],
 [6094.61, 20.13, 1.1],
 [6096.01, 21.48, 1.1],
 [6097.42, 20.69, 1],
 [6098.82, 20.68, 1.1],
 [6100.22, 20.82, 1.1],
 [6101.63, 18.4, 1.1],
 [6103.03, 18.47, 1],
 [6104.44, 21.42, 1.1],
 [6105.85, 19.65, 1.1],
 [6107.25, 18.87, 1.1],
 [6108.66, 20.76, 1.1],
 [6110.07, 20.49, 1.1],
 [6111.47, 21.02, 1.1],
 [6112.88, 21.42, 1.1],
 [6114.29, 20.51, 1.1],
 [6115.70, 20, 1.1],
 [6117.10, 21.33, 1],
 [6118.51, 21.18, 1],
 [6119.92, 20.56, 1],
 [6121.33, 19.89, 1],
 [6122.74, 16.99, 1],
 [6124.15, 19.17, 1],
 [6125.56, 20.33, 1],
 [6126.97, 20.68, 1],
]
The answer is 0.03 mag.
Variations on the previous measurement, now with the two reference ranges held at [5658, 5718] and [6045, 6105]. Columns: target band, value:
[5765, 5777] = -0.08 mag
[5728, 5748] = -0.02 mag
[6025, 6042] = -0.04 mag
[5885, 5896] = 0.25 mag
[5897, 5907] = 0.02 mag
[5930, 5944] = -0.02 mag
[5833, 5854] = -0.05 mag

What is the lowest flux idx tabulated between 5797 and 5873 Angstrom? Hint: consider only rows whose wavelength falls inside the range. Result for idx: 12.59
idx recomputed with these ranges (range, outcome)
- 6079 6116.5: 18.1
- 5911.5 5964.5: 15.89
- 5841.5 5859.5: 17.07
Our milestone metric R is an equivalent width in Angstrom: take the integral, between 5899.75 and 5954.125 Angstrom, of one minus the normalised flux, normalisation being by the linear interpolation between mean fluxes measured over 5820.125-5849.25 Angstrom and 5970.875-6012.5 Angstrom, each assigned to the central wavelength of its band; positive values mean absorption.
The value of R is 2.6 Angstrom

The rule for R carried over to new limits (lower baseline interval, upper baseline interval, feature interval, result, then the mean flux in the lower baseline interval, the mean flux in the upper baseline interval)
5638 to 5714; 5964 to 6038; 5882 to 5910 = 2.7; 20.4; 20.3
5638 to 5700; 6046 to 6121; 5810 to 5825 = -0.1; 20.6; 20.2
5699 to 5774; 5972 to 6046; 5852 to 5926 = 3.0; 20.6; 20.4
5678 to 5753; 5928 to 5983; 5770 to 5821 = 1.3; 20.6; 20.3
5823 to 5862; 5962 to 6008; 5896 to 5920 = 1.3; 21.5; 20.5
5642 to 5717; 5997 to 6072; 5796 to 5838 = -1.3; 20.4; 20.3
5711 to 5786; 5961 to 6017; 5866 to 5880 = 0.0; 20.6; 20.4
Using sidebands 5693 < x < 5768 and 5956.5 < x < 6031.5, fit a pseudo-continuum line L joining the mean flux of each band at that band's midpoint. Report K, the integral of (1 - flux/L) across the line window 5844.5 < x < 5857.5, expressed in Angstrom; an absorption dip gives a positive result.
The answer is 0.34 Angstrom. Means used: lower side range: 20.5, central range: 19.9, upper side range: 20.3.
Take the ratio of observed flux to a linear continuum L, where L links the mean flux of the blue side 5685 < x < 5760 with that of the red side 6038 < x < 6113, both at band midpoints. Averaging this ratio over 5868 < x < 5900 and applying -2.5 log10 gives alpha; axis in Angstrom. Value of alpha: 0.09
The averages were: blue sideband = 20.5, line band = 18.7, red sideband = 20.2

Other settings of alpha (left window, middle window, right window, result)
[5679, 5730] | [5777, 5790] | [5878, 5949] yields 0.03 mag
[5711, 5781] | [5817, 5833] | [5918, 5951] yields -0.09 mag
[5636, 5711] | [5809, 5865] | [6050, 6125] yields -0.04 mag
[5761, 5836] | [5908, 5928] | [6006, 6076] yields 0.02 mag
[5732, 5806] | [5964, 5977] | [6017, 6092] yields 0.03 mag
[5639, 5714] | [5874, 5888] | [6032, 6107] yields -0.03 mag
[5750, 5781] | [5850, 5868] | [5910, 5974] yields -0.01 mag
